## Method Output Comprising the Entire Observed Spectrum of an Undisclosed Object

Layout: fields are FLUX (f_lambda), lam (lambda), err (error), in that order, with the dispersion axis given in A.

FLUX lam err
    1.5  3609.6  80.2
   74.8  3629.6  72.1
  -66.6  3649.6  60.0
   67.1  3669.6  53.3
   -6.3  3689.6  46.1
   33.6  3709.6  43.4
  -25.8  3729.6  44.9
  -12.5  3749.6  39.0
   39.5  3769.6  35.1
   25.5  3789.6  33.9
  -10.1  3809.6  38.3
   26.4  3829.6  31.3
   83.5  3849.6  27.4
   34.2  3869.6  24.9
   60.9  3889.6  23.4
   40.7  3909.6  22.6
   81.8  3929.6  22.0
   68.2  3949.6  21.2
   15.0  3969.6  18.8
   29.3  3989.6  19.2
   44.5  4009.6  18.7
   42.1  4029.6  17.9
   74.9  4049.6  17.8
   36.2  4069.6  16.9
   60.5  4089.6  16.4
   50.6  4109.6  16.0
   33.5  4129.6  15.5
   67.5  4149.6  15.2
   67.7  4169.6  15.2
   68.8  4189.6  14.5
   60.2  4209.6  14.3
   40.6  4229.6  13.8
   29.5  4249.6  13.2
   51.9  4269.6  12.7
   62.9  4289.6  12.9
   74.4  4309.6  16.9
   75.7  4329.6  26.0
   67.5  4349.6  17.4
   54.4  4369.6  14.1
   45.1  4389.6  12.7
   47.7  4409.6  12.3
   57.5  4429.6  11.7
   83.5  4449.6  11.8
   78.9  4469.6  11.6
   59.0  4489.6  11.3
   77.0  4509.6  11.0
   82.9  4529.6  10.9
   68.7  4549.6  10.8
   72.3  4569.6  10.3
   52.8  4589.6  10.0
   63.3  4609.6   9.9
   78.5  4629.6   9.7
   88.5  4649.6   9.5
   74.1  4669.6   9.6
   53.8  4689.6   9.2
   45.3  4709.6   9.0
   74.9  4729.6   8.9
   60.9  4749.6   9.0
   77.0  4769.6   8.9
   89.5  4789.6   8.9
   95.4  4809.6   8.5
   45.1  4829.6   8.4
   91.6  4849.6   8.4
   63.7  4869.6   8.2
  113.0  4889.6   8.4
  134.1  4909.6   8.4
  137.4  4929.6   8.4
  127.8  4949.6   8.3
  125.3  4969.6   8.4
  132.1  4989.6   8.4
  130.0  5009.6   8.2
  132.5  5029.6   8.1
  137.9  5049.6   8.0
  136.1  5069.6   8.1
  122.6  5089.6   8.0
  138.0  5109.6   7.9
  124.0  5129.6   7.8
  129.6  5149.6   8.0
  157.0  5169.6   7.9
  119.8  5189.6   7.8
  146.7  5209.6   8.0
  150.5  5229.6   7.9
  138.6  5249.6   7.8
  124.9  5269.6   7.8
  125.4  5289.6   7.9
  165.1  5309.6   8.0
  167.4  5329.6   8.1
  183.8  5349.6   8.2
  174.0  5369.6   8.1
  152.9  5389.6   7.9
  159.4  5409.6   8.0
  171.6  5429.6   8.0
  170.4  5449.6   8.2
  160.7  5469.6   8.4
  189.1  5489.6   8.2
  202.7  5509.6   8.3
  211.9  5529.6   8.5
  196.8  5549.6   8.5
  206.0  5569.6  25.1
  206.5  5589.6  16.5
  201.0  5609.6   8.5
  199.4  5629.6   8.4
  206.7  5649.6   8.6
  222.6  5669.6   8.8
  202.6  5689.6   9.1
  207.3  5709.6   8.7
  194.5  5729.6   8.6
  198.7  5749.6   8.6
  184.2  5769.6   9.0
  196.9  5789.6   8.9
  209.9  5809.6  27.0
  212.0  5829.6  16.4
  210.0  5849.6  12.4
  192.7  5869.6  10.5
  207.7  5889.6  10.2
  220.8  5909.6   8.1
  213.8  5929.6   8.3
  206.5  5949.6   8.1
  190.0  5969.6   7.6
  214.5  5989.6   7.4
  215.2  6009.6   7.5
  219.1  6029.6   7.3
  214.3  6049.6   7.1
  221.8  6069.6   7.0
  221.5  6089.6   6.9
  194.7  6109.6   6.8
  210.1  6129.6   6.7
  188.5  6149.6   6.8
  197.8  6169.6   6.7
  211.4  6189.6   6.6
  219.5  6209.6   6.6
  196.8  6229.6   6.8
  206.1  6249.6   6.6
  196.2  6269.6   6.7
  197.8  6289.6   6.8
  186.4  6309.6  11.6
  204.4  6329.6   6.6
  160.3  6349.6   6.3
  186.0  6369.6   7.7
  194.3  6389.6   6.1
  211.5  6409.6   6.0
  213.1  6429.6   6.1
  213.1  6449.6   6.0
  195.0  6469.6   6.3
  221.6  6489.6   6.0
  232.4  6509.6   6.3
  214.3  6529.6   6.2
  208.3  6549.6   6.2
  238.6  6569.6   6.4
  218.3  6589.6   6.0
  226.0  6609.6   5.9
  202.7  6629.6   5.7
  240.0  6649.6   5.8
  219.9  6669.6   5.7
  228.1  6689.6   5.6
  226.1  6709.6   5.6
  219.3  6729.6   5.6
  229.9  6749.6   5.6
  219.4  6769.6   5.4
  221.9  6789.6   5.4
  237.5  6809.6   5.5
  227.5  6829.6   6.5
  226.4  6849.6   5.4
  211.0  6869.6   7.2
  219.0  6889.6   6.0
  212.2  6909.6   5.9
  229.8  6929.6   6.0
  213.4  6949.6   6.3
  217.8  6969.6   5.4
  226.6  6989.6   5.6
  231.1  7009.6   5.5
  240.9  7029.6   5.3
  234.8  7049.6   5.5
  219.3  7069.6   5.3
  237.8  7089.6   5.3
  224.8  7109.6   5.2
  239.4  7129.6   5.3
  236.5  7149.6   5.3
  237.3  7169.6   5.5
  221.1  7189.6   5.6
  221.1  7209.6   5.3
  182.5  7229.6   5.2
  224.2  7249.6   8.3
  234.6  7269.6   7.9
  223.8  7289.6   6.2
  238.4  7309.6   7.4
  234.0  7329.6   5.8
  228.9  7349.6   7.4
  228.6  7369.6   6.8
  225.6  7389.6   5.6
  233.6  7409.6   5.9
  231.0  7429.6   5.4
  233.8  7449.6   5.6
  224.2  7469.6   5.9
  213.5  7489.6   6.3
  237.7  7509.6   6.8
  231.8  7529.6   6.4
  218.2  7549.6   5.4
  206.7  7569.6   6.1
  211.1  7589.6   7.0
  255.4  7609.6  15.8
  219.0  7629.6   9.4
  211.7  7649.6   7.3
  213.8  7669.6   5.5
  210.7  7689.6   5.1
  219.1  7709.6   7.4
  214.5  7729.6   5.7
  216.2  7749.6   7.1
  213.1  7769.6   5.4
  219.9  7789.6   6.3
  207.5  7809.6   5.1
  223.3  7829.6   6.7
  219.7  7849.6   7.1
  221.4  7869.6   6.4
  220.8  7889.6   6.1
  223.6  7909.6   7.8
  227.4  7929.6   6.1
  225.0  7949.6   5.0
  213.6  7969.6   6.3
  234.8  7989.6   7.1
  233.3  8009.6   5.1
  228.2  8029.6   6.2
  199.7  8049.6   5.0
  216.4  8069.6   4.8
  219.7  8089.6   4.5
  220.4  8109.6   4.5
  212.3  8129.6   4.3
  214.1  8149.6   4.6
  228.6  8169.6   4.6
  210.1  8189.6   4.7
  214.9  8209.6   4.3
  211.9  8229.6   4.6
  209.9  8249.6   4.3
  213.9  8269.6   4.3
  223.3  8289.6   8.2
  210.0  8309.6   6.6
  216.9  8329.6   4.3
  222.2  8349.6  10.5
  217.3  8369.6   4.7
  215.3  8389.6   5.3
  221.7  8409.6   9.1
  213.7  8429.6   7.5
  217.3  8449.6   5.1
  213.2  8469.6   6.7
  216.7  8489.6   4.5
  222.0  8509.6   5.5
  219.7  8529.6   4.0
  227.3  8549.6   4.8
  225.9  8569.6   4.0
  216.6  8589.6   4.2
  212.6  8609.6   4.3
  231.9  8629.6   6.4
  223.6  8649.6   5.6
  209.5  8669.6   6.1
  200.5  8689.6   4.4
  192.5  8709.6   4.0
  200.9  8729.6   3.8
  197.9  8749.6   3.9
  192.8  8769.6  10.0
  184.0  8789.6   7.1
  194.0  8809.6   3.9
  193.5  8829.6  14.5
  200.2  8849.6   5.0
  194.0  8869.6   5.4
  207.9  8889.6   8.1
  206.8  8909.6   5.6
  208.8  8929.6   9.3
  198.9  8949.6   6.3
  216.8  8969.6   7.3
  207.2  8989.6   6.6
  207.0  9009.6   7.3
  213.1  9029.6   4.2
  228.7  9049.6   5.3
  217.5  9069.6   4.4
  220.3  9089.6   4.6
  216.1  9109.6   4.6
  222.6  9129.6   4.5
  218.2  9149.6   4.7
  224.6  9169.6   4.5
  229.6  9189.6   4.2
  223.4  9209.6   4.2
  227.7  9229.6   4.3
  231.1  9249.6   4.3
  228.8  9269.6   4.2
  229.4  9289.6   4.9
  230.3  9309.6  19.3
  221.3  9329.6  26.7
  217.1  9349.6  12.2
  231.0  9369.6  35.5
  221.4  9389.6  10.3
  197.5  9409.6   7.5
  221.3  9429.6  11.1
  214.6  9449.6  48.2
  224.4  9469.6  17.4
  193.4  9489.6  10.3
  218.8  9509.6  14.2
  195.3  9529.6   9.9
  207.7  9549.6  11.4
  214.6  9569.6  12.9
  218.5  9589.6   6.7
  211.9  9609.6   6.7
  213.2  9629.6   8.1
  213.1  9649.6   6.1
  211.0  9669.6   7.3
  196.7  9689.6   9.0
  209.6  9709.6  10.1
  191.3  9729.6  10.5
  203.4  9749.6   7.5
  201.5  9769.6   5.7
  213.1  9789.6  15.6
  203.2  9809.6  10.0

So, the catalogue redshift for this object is 0.23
